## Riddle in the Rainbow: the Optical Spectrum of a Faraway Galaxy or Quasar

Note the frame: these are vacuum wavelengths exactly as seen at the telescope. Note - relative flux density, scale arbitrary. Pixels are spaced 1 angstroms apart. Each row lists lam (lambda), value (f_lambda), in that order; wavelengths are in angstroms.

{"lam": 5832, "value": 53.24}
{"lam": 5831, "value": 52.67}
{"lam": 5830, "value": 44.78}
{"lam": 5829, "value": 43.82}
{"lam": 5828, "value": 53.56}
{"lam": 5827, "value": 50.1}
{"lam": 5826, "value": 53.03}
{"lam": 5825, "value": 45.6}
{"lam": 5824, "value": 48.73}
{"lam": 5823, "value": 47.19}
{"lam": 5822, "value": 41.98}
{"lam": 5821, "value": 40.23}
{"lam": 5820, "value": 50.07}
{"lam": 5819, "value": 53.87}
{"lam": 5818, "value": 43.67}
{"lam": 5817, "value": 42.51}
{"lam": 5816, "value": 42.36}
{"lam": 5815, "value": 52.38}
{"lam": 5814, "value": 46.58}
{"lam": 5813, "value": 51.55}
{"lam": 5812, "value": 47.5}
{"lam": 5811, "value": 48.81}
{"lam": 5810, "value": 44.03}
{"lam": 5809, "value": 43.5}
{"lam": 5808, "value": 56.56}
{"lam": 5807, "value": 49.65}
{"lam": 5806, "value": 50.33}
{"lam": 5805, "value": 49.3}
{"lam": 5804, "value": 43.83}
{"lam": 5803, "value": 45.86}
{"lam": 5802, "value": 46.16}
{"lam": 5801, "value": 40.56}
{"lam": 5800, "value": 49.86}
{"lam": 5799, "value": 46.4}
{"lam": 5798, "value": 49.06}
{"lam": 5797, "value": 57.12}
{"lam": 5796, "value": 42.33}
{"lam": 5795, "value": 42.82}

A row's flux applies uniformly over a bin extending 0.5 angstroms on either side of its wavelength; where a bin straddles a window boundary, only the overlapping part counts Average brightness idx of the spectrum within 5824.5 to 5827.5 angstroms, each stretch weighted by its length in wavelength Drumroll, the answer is 49.6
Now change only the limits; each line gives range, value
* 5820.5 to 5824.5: 44.5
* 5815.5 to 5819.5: 45.6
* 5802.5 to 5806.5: 47.3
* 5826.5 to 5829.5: 49.2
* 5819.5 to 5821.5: 45.1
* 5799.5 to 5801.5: 45.2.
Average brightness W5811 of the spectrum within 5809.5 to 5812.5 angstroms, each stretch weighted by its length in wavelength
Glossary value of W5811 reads 46.8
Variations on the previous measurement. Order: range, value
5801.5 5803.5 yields 46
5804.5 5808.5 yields 51.5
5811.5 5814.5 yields 48.5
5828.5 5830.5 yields 44.3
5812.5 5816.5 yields 48.2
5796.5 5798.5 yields 53.1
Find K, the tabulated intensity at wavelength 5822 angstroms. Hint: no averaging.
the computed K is 41.98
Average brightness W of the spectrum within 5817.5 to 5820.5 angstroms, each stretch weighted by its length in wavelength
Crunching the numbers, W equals 49.2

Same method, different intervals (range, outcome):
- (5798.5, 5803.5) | 45.8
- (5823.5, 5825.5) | 47.2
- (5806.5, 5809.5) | 49.9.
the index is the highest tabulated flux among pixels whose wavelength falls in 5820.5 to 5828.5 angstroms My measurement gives 53.56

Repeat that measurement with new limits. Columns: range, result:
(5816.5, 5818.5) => 43.67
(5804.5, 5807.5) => 50.33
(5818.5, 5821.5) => 53.87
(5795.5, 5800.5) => 57.12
